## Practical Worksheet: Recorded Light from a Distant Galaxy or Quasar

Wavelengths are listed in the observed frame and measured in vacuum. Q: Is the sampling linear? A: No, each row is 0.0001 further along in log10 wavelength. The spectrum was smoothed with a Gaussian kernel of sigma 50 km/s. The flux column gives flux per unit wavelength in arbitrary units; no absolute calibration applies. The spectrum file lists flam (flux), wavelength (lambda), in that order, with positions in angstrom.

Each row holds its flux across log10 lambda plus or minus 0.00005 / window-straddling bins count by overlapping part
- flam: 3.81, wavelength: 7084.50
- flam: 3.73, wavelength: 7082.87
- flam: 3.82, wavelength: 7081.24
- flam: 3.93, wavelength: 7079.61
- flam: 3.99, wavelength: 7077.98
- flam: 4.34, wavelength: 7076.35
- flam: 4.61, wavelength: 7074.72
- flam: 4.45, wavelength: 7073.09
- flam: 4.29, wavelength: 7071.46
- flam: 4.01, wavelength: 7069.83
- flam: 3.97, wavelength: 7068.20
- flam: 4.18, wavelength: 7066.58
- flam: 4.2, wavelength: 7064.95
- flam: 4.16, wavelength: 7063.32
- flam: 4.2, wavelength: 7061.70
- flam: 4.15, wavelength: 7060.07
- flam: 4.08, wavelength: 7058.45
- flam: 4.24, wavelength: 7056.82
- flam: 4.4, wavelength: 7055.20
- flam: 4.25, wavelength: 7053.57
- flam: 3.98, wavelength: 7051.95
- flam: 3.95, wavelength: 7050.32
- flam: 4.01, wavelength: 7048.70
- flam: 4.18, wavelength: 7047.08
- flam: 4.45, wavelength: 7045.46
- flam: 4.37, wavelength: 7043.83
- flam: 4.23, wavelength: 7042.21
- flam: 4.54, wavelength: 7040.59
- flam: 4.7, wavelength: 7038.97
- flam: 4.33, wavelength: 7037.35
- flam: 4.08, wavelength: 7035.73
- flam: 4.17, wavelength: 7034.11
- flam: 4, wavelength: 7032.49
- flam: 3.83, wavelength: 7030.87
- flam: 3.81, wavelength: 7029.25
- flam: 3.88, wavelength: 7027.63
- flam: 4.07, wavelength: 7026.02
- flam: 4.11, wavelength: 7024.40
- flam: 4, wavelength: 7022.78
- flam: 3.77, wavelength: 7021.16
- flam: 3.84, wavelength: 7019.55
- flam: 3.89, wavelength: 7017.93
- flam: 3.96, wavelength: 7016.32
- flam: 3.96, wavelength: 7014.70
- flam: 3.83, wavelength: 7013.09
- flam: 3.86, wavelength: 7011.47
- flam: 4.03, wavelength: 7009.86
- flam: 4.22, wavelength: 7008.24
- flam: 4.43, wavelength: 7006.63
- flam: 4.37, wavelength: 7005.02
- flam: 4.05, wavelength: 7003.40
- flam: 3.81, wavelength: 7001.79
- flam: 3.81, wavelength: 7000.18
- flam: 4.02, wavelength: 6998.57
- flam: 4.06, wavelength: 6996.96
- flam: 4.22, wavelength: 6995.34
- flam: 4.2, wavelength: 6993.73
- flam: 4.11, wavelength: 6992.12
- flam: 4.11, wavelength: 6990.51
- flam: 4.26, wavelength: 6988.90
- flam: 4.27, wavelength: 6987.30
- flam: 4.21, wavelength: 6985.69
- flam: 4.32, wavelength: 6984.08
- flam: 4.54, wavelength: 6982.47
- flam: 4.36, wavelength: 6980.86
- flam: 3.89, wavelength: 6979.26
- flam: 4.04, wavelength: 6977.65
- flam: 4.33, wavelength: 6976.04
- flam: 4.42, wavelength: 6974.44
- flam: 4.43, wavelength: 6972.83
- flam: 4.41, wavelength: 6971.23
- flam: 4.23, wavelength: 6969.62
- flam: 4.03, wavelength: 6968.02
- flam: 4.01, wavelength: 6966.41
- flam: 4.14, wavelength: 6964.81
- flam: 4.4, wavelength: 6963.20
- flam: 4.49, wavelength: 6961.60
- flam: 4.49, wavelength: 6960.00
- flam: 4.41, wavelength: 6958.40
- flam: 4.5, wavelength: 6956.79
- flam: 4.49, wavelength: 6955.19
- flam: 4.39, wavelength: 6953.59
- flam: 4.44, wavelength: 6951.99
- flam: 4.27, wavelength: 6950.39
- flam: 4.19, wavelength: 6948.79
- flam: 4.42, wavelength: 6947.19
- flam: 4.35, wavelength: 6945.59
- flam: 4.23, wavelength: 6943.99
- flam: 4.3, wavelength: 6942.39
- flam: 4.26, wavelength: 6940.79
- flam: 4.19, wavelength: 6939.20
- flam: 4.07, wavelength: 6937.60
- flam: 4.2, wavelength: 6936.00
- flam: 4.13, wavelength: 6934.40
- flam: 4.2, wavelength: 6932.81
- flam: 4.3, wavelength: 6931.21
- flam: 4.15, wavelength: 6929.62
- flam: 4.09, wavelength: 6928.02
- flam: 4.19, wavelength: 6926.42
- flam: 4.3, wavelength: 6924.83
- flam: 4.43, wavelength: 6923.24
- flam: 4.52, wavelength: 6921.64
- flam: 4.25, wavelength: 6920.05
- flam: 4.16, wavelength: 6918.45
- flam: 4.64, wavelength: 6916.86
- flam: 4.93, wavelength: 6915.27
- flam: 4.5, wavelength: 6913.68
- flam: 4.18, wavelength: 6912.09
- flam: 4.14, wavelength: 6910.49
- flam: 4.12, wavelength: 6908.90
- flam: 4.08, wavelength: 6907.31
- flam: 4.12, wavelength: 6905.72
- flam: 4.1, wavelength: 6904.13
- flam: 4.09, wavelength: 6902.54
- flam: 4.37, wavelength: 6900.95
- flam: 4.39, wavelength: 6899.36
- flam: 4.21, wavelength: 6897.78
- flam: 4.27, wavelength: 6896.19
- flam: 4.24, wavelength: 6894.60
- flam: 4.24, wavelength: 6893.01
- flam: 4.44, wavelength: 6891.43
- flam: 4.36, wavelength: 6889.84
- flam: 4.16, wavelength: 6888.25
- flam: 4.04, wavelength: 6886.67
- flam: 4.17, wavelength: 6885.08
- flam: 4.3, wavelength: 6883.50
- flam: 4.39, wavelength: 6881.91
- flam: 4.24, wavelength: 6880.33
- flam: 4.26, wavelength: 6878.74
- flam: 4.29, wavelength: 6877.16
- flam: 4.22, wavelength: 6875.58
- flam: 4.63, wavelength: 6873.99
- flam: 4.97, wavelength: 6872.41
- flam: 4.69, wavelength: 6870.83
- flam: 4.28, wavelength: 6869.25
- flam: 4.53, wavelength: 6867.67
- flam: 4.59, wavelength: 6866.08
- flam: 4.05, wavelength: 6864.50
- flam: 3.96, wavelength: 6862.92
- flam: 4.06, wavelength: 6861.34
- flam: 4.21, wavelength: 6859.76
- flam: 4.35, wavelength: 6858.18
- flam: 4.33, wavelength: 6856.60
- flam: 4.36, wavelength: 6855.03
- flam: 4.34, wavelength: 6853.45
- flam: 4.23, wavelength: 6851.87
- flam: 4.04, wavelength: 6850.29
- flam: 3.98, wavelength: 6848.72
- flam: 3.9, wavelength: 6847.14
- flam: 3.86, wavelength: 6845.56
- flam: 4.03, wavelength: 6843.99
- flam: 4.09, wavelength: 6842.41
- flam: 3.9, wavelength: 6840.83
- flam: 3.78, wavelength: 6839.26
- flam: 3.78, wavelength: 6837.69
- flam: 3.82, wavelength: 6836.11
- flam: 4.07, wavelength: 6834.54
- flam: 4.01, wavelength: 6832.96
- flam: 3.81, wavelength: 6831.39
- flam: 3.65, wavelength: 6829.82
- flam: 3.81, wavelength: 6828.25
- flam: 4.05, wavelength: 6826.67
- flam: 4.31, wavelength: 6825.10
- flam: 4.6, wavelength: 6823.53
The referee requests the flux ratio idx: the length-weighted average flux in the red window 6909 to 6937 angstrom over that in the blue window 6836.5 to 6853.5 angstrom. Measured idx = 1.1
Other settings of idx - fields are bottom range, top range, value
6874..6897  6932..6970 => 1.00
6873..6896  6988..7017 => 0.95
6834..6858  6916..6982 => 1.06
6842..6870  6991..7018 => 0.97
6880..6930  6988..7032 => 0.94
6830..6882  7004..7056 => 0.98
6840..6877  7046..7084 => 0.97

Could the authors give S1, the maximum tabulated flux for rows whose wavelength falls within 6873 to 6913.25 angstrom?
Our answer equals 4.63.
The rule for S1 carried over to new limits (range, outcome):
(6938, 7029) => 4.54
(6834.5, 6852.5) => 4.23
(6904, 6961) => 4.93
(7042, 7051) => 4.45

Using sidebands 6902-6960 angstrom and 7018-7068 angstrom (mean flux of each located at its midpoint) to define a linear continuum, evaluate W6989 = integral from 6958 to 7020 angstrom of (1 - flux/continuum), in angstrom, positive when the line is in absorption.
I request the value 0.6 angstrom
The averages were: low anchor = 4.29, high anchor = 4.13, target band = 4.17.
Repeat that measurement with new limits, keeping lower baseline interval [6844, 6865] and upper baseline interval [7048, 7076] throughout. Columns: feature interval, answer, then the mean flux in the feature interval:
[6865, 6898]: -1.78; 4.36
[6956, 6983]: -0.90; 4.3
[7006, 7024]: 0.84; 3.98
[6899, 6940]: -1.14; 4.26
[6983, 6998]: -0.12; 4.2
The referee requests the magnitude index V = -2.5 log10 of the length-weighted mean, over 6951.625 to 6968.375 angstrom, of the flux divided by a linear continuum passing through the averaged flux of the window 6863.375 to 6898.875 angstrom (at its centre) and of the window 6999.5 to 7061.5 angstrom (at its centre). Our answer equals -0.03 mag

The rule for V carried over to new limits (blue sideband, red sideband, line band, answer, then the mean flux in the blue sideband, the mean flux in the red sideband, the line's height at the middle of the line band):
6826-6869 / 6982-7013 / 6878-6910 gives -0.037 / 4.06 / 4.14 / 4.09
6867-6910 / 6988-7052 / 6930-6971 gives -0.021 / 4.3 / 4.09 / 4.2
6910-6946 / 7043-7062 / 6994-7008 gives 0.033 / 4.29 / 4.19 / 4.23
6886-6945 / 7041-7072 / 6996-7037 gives 0.054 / 4.26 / 4.18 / 4.2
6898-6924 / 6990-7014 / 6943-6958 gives -0.039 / 4.31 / 4.07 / 4.21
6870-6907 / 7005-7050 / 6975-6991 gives -0.019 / 4.31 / 4.1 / 4.17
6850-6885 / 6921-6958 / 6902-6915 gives 0.028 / 4.33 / 4.29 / 4.31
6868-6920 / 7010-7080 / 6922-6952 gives 0.004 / 4.32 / 4.12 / 4.26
